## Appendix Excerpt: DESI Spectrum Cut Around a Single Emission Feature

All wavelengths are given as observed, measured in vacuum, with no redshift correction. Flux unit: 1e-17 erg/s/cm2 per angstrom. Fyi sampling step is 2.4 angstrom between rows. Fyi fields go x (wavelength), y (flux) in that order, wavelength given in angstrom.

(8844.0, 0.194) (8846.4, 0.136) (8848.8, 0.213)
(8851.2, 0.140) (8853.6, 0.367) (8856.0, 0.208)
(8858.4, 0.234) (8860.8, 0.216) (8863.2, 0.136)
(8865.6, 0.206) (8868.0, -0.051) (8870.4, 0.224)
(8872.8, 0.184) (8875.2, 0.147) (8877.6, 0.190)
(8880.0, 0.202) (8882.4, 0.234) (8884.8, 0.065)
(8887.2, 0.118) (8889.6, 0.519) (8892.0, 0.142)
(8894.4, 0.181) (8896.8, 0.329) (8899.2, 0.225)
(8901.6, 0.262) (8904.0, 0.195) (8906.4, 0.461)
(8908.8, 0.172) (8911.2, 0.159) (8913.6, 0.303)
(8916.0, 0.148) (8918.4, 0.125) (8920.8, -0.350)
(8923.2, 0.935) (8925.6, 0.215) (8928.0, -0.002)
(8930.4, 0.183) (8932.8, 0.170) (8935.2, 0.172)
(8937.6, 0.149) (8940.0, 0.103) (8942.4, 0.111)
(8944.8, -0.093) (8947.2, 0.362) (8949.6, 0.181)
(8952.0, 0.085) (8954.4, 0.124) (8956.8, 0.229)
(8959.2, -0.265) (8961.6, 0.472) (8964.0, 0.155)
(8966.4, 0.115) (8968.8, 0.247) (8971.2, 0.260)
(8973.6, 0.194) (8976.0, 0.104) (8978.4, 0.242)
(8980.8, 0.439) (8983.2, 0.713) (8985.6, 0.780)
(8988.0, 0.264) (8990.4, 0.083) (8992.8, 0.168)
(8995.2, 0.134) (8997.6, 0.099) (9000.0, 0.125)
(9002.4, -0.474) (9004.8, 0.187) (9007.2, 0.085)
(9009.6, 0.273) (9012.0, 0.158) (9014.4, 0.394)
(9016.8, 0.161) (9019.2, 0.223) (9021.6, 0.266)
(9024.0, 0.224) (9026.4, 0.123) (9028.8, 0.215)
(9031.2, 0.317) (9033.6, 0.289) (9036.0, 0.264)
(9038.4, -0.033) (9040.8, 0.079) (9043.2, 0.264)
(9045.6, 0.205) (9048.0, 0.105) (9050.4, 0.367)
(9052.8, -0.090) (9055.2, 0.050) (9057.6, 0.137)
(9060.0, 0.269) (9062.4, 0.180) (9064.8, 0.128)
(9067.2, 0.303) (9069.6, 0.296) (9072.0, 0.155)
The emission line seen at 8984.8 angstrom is H-gamma 4340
